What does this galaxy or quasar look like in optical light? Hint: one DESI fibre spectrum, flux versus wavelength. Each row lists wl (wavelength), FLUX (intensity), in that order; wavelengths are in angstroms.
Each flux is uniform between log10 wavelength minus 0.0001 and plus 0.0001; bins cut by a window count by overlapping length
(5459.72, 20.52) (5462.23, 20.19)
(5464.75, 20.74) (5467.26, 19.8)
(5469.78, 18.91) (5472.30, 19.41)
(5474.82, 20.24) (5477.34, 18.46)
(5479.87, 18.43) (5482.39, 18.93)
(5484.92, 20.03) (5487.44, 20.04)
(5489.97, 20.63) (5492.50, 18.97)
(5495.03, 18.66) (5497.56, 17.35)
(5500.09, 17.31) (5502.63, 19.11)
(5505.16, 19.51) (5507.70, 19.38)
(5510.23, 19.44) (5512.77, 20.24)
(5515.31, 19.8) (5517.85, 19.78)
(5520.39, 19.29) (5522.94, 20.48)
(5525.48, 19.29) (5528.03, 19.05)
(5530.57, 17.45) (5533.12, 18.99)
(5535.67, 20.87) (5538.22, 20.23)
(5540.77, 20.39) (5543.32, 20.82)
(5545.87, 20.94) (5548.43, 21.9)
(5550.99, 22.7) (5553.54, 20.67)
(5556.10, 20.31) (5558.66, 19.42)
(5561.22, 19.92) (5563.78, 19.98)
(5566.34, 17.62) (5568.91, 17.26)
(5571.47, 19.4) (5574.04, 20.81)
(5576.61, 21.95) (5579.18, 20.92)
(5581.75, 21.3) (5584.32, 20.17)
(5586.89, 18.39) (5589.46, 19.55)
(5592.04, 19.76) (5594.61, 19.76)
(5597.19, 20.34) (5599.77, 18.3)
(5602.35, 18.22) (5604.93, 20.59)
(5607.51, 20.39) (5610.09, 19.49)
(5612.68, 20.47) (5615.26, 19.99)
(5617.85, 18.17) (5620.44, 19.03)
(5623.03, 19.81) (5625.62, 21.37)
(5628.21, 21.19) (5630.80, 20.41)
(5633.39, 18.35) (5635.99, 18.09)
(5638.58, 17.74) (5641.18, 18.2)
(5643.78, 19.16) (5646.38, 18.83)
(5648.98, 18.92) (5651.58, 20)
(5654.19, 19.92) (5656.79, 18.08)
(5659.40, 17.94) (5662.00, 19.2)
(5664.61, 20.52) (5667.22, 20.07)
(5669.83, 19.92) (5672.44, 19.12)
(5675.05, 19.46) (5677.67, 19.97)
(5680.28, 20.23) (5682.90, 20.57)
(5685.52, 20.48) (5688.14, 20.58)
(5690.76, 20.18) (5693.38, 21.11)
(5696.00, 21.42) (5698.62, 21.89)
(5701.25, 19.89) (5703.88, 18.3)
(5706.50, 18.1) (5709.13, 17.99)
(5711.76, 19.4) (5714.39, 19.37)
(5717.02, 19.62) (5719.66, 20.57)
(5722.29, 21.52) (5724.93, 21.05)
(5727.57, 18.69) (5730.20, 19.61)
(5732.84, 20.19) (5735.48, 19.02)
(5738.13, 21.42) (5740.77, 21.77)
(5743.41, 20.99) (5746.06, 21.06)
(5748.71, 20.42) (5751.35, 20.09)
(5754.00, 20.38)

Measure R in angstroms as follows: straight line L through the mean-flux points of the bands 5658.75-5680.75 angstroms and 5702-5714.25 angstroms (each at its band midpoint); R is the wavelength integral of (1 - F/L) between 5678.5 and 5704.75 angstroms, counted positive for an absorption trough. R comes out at -2.0 angstroms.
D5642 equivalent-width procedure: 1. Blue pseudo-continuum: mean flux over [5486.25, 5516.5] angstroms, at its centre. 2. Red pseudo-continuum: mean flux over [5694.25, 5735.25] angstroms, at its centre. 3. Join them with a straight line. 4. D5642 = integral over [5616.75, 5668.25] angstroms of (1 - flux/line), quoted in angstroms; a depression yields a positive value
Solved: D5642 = 1.0 angstroms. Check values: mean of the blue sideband 19.2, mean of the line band 19.2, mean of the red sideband 19.8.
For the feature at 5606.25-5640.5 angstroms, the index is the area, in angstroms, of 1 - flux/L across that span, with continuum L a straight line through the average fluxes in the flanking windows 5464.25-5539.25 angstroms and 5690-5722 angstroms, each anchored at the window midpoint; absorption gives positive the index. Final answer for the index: 0.2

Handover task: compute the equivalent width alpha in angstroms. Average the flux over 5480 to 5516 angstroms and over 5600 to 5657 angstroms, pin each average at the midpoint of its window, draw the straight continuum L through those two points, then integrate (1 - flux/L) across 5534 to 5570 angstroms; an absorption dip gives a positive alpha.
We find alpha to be -1.7 angstroms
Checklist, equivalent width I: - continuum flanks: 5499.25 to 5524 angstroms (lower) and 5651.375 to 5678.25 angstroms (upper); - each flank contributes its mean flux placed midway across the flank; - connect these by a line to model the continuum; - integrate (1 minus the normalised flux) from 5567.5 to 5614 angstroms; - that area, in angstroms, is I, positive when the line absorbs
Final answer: -0.9 angstroms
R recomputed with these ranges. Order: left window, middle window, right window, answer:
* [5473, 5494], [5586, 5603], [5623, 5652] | 0.09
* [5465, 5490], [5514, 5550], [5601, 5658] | -0.97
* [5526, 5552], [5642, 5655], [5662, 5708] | 0.53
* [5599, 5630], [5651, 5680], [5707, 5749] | 0.66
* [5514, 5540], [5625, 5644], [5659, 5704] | 0.67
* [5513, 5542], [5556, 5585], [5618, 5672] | -0.59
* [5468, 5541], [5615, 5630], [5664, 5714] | -0.17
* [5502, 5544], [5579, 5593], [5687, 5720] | -0.16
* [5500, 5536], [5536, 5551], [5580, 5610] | -1.18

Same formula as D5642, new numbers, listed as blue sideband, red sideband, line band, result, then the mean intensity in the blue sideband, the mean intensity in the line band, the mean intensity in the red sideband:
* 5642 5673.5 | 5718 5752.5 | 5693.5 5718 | 0.5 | 19.3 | 19.6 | 20.5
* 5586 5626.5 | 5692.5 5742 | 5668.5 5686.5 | -0.1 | 19.6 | 20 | 20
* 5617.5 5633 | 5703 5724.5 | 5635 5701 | 0.2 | 20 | 19.7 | 19.5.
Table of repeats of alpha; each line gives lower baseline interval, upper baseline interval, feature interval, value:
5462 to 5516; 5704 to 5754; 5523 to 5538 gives 0.10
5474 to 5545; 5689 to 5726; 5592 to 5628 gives -0.02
